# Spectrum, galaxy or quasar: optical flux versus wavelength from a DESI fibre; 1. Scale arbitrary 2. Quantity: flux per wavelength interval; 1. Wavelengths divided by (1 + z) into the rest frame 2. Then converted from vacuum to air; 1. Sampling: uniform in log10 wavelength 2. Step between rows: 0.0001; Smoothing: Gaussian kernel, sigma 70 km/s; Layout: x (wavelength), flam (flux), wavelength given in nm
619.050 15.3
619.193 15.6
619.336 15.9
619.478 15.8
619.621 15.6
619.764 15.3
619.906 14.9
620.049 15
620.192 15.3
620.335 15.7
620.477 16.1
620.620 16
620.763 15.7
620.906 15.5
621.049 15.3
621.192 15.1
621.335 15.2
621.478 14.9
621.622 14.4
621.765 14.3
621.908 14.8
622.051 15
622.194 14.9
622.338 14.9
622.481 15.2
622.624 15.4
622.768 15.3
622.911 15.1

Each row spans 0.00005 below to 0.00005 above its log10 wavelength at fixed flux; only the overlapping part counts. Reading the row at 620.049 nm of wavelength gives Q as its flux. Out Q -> 15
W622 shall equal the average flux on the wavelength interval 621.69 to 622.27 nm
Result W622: 14.8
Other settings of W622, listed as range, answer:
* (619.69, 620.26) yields 15.1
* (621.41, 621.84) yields 14.5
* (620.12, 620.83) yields 15.8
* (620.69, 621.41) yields 15.4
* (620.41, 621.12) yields 15.7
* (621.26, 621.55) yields 15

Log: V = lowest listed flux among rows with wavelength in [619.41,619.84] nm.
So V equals 15.3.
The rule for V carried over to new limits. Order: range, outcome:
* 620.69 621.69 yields 14.4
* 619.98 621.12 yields 15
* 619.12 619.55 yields 15.6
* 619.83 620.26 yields 14.9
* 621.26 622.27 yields 14.3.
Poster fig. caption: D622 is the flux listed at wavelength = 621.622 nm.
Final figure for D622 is 14.4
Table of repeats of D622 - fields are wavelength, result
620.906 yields 15.5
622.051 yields 15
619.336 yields 15.9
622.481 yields 15.2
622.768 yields 15.3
